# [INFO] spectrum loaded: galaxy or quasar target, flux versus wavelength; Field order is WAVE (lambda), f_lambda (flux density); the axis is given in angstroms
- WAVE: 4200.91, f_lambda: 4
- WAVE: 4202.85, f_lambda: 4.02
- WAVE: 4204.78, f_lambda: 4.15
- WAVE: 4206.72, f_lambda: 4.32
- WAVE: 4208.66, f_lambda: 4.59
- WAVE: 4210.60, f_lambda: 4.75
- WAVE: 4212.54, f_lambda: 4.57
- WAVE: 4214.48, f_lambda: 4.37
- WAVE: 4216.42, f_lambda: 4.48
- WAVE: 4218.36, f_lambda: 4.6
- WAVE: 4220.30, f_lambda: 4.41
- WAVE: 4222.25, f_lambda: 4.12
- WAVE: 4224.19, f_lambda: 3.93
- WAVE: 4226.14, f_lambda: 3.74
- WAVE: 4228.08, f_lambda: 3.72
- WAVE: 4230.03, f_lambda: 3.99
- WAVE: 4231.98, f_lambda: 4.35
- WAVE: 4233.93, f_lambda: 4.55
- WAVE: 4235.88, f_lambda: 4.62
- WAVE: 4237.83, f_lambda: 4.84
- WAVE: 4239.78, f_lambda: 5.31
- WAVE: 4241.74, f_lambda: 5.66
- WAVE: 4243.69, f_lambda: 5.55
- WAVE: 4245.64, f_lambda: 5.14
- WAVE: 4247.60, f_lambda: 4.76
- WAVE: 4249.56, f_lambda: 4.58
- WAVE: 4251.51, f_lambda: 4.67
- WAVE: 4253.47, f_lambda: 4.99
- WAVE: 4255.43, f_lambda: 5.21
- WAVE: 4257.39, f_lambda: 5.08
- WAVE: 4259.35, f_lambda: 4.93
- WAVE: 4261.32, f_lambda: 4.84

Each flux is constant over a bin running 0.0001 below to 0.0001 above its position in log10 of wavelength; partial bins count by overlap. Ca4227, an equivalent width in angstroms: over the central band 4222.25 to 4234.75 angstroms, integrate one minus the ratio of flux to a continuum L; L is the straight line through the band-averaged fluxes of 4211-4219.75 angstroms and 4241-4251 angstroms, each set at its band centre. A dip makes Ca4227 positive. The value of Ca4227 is 1.9 angstroms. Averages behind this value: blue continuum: 4.52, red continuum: 5.11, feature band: 4.05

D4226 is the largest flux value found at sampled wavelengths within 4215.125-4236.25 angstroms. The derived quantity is 4.62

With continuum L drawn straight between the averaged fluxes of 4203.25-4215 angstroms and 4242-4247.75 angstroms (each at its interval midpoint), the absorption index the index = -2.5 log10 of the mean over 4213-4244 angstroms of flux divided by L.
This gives 0.093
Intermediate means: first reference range 4.44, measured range 4.49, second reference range 5.27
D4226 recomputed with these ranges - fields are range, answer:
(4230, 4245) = 5.66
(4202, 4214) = 4.75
